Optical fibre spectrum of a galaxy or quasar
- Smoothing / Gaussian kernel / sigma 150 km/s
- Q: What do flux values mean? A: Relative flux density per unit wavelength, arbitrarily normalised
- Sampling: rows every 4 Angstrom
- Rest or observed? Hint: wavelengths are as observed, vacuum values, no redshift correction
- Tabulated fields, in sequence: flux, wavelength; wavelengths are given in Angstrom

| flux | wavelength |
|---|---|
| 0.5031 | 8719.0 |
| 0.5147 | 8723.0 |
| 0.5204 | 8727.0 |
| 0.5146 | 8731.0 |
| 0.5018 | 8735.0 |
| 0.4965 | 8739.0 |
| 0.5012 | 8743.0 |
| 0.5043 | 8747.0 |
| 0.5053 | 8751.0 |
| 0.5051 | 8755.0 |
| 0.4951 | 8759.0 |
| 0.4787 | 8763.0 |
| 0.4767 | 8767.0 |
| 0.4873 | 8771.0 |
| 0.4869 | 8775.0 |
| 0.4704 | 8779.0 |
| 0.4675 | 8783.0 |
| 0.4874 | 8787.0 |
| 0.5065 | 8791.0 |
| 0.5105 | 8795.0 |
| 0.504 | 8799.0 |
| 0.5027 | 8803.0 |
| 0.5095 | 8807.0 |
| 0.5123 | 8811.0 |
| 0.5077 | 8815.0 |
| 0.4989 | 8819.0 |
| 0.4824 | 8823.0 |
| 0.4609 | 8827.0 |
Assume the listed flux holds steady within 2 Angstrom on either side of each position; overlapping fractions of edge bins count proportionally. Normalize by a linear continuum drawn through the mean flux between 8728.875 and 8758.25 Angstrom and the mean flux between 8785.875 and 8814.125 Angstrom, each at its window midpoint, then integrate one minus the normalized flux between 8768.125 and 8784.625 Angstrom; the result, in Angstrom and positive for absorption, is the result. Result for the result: 0.9 Angstrom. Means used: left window 0.504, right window 0.505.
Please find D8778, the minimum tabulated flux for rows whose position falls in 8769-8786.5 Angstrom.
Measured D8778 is 0.4675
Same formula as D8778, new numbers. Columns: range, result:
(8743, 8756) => 0.5012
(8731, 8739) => 0.4965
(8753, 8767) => 0.4767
